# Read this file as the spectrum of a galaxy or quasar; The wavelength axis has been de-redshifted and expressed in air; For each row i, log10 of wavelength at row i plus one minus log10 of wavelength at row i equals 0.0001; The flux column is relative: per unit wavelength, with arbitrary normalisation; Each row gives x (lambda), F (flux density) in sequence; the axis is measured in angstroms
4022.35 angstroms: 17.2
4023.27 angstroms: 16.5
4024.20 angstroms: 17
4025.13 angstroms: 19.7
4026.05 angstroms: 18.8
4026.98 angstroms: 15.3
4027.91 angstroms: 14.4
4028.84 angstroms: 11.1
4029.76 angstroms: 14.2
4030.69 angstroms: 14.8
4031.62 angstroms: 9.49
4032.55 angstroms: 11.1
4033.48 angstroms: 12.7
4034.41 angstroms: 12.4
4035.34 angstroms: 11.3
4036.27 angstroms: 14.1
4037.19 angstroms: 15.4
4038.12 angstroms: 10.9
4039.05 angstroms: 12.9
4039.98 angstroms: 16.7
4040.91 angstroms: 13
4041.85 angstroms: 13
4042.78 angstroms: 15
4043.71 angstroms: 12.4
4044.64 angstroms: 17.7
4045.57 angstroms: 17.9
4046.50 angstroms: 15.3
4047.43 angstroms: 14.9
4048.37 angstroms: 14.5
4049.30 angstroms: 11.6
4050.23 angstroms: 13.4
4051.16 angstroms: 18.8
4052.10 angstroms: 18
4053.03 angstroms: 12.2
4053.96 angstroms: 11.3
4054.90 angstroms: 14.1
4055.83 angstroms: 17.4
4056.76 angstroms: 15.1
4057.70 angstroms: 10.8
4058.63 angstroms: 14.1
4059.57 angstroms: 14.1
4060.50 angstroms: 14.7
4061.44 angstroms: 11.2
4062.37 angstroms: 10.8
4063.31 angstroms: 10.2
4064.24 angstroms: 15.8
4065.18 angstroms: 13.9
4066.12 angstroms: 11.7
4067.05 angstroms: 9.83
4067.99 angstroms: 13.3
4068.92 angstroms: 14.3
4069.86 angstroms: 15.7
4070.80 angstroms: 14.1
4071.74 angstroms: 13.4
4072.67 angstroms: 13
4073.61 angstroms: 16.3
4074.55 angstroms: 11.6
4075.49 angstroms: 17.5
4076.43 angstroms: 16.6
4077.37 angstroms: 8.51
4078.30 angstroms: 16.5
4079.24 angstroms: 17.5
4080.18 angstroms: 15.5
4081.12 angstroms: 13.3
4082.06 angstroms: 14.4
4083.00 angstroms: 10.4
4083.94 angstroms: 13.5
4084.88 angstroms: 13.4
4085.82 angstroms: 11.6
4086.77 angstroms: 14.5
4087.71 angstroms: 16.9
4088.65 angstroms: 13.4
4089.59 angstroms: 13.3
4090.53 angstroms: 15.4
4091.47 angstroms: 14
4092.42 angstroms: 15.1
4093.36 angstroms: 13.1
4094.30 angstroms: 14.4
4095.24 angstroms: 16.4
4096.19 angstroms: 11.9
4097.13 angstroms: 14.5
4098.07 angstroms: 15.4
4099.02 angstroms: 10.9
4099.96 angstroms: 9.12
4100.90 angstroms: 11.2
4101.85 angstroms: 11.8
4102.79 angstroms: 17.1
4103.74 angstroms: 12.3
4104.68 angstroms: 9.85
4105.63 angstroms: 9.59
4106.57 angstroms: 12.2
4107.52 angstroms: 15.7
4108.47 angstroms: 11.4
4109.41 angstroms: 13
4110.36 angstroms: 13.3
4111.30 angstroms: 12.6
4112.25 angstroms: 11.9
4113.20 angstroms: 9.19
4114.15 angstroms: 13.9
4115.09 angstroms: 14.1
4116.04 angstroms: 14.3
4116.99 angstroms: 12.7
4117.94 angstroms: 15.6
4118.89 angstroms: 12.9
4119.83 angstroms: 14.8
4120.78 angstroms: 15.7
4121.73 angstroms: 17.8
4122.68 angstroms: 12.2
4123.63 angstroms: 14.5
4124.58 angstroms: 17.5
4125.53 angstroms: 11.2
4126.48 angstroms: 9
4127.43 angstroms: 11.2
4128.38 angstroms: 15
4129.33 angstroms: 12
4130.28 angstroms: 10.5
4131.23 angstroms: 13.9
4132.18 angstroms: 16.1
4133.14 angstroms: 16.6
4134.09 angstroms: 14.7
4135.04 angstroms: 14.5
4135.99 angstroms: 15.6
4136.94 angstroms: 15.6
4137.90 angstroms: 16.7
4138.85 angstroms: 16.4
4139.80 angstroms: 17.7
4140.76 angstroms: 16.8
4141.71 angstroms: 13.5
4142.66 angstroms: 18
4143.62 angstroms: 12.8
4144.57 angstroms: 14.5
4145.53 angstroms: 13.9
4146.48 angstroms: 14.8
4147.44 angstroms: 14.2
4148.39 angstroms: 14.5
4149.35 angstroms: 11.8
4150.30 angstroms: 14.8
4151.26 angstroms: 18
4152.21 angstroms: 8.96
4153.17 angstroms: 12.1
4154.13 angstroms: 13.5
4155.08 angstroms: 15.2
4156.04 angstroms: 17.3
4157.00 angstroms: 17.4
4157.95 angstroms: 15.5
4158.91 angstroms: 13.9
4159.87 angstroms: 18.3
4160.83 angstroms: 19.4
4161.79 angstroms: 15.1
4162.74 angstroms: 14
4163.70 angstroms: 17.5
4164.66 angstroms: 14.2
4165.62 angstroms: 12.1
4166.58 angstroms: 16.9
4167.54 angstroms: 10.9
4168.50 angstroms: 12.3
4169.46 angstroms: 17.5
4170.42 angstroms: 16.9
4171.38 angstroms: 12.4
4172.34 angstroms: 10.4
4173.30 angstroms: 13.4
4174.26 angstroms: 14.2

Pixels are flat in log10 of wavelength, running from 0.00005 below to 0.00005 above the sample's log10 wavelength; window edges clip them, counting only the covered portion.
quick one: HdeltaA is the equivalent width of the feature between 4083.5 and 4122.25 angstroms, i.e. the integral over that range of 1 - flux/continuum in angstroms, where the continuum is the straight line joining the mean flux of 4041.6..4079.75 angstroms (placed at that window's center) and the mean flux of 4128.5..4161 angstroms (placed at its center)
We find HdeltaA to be 3.0 angstroms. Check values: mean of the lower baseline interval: 14.1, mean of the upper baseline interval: 14.9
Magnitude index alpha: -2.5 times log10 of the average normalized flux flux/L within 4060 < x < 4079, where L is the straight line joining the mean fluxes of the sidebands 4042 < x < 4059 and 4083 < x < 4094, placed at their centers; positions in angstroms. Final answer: 0.06 mag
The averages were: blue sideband 14.7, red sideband 13.9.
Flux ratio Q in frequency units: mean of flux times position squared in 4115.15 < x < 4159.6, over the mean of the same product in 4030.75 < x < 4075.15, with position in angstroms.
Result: 1.11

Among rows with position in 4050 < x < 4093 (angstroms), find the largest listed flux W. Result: 18.8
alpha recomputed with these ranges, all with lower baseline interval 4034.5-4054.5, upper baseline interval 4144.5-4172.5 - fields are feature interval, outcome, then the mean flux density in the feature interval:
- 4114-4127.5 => 0.05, 13.9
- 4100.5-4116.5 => 0.16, 12.6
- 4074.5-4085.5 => 0.02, 14.1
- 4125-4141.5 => 0.02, 14.3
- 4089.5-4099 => 0.02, 14.2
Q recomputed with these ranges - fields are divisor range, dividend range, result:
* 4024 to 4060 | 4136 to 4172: 1.11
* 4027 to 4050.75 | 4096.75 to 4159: 1.06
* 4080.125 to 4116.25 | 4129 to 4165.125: 1.17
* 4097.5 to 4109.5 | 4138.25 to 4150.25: 1.24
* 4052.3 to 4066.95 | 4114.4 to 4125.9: 1.13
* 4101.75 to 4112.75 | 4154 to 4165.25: 1.30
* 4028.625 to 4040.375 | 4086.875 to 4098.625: 1.16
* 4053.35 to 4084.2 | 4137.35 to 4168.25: 1.14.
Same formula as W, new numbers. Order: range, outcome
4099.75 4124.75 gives 17.8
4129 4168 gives 19.4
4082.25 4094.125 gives 16.9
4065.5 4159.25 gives 18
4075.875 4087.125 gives 17.5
